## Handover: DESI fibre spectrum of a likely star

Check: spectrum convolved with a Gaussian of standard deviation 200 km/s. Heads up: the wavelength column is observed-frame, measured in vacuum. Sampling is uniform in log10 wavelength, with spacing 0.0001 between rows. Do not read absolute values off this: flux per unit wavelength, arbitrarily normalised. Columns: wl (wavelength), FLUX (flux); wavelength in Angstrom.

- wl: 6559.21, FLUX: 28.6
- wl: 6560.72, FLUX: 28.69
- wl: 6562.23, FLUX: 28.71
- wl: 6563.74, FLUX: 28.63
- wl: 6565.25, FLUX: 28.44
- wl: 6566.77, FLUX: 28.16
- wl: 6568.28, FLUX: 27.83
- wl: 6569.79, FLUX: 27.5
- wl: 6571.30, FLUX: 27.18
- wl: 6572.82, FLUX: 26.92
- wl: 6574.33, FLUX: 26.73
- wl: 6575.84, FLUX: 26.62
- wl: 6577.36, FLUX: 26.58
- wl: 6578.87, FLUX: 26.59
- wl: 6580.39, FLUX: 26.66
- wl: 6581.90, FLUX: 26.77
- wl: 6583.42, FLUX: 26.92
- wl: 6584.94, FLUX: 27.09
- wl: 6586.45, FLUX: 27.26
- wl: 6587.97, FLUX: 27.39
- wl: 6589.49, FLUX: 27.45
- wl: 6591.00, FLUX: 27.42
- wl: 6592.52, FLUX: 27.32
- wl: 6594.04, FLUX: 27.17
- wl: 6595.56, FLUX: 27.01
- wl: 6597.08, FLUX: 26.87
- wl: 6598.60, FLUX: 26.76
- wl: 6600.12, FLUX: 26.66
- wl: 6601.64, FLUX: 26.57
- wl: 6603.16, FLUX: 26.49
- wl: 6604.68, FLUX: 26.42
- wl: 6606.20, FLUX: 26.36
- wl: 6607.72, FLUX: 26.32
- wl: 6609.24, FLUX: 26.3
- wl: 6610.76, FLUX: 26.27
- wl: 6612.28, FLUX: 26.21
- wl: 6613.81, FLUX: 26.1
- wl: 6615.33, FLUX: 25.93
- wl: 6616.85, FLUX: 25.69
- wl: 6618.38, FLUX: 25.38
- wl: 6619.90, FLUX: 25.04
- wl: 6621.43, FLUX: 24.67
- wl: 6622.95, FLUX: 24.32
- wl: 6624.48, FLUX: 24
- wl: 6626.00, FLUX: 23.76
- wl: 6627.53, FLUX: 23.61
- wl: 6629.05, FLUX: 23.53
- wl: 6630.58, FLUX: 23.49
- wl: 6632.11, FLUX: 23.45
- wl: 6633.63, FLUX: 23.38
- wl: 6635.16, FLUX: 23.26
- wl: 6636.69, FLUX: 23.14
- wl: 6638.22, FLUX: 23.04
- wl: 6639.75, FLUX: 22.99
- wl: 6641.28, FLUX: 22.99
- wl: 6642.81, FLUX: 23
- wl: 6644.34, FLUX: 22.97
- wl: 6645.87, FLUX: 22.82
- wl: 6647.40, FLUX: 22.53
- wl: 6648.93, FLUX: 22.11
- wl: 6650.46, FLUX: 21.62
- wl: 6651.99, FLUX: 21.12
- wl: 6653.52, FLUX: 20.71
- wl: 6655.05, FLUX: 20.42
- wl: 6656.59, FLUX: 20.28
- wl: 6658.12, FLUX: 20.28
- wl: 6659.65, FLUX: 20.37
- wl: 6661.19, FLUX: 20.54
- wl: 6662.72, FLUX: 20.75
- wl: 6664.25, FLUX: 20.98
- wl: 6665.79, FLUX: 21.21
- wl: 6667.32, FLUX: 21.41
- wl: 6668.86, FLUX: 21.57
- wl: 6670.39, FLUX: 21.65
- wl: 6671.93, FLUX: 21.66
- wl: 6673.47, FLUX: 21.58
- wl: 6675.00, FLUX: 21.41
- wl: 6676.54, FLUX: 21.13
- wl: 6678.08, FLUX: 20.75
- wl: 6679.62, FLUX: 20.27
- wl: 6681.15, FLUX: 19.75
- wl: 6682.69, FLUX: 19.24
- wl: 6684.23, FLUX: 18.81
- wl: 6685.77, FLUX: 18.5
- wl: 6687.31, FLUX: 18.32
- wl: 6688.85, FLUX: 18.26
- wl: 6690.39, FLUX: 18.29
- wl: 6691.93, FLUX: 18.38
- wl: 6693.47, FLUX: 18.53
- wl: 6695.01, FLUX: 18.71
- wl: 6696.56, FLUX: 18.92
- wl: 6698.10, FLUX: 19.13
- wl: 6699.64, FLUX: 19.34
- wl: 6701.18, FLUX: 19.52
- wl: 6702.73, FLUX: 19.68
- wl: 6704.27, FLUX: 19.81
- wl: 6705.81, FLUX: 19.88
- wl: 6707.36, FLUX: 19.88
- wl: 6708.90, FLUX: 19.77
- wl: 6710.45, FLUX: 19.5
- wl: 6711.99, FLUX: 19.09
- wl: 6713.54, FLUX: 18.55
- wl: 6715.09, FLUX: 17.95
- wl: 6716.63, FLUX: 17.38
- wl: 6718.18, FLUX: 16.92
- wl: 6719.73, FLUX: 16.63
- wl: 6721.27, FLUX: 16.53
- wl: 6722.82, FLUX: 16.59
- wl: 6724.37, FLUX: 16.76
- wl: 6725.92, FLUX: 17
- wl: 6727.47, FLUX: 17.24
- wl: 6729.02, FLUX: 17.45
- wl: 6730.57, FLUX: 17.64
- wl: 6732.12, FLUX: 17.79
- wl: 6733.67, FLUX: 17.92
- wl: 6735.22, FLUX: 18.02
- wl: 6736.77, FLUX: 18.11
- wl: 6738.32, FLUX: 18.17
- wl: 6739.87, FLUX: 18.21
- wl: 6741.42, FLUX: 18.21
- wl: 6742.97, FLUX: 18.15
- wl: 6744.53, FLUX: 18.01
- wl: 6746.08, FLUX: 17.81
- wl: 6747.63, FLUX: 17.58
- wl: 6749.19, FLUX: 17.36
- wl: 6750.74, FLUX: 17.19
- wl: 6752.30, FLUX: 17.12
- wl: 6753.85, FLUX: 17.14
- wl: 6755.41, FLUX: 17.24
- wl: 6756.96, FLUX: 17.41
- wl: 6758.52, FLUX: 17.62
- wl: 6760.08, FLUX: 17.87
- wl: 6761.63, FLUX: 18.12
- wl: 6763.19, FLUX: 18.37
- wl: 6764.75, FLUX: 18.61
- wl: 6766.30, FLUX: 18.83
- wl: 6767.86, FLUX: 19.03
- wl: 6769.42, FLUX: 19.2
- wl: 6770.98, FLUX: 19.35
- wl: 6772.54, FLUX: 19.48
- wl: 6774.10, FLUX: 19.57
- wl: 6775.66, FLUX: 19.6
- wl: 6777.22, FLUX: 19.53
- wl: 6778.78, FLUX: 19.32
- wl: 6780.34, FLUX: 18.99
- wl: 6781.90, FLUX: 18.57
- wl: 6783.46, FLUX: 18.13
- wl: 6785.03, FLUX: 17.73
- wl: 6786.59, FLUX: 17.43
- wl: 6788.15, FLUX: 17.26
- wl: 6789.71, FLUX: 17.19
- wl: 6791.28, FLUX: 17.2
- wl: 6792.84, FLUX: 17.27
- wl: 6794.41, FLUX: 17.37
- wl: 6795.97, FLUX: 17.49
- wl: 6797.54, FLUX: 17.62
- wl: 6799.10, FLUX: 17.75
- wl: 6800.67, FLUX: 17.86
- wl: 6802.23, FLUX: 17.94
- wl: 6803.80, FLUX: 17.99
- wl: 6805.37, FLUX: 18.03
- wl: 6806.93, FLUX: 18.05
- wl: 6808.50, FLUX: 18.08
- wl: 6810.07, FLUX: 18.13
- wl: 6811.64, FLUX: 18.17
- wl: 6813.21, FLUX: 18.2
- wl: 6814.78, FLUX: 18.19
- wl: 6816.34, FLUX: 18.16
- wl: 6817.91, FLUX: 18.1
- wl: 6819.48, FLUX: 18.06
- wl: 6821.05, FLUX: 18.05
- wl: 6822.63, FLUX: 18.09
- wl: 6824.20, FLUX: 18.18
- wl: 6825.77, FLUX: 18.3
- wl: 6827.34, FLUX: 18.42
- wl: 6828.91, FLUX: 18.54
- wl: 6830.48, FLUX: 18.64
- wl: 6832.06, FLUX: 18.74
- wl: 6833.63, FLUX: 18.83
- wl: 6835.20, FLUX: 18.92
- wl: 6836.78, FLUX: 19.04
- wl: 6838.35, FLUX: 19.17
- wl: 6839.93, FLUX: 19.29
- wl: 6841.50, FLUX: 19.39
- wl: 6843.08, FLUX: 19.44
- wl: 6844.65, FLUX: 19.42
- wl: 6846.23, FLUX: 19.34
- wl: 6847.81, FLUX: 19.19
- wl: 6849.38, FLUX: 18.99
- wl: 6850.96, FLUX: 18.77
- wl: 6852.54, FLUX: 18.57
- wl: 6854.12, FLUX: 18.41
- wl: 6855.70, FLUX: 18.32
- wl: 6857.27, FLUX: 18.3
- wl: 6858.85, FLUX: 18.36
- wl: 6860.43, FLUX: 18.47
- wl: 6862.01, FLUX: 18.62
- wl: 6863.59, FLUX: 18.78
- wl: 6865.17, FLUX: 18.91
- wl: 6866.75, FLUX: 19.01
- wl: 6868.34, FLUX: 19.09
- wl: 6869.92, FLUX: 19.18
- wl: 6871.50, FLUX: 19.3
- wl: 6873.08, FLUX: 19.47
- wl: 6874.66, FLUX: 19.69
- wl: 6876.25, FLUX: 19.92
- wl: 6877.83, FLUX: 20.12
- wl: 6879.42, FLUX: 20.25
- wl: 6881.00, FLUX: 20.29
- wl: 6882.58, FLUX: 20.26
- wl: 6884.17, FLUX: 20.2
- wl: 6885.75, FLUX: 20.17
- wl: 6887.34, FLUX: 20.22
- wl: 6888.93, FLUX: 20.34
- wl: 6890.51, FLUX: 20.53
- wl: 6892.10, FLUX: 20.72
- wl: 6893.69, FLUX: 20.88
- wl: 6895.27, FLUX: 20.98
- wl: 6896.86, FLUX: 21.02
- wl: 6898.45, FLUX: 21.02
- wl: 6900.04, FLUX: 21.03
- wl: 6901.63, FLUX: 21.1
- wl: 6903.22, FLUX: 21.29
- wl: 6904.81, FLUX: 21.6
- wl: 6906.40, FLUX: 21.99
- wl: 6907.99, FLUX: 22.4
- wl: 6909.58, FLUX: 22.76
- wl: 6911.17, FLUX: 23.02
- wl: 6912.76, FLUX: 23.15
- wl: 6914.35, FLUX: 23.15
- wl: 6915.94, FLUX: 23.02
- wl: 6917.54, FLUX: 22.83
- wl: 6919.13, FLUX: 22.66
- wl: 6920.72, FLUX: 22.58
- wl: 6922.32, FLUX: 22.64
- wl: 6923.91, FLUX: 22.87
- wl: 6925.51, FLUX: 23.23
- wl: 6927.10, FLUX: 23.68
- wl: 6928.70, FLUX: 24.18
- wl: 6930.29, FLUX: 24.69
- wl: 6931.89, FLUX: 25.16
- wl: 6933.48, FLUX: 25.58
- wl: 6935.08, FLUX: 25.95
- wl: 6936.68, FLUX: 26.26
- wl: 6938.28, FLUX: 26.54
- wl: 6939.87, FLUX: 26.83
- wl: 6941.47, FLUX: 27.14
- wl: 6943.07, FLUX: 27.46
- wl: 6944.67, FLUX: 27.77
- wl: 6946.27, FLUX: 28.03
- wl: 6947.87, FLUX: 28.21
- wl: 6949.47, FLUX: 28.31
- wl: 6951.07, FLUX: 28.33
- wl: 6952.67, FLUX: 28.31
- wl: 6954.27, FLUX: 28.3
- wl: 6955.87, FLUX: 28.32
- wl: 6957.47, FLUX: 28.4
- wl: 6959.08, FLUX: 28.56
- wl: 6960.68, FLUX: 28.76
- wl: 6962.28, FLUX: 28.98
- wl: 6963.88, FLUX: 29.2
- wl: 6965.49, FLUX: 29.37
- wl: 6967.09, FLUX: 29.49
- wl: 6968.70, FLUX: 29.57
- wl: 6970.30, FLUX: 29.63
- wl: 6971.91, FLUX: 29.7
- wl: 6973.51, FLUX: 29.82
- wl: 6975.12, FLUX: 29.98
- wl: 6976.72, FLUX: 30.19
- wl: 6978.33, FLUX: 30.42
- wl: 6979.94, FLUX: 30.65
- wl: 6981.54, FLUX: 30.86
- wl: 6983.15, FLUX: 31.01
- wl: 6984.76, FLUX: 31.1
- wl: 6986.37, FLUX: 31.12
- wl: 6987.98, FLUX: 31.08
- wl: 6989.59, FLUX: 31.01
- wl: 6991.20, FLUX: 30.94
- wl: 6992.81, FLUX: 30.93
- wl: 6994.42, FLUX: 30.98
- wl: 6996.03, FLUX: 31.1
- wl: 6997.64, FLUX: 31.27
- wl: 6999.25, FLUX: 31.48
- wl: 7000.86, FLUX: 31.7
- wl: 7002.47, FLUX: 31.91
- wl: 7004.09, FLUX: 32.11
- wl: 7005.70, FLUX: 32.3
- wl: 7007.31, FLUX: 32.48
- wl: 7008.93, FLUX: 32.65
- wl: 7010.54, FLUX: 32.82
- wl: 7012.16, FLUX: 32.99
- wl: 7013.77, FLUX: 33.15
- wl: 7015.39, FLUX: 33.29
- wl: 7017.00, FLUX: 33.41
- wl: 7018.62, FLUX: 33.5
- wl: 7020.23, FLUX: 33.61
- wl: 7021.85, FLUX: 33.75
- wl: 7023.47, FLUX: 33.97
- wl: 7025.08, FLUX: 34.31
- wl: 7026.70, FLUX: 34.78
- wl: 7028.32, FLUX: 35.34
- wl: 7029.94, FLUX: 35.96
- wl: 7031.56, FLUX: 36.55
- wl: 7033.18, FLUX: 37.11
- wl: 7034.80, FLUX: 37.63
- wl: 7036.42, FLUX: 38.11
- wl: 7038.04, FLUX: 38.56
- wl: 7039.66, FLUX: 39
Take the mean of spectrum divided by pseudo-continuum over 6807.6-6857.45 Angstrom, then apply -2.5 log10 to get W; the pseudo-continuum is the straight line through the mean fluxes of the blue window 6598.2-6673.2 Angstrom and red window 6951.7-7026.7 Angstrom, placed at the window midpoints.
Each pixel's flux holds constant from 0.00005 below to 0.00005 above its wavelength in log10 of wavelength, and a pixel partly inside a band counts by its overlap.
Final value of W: 0.43 mag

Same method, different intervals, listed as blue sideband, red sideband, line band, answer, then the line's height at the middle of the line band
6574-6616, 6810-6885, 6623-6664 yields 0.13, 25.2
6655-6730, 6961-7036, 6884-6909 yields 0.31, 27.8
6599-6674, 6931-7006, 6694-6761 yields 0.35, 25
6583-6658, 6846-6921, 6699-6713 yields 0.19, 23.3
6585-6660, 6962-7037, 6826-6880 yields 0.47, 29.2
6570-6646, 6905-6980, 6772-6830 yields 0.39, 26.1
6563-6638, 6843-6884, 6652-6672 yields 0.17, 24.5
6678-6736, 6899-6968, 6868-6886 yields 0.19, 23.7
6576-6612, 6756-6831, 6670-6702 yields 0.17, 22.8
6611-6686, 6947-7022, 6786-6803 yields 0.43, 26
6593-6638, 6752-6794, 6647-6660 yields 0.13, 23.6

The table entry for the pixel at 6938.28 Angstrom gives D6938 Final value 26.54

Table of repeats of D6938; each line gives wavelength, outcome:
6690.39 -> 18.29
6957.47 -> 28.4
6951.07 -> 28.33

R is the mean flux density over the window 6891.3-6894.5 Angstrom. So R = 20.8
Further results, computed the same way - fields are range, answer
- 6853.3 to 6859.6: 18.4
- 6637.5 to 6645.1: 23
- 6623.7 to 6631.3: 23.7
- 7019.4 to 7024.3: 33.8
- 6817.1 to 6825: 18.1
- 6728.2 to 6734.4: 17.7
